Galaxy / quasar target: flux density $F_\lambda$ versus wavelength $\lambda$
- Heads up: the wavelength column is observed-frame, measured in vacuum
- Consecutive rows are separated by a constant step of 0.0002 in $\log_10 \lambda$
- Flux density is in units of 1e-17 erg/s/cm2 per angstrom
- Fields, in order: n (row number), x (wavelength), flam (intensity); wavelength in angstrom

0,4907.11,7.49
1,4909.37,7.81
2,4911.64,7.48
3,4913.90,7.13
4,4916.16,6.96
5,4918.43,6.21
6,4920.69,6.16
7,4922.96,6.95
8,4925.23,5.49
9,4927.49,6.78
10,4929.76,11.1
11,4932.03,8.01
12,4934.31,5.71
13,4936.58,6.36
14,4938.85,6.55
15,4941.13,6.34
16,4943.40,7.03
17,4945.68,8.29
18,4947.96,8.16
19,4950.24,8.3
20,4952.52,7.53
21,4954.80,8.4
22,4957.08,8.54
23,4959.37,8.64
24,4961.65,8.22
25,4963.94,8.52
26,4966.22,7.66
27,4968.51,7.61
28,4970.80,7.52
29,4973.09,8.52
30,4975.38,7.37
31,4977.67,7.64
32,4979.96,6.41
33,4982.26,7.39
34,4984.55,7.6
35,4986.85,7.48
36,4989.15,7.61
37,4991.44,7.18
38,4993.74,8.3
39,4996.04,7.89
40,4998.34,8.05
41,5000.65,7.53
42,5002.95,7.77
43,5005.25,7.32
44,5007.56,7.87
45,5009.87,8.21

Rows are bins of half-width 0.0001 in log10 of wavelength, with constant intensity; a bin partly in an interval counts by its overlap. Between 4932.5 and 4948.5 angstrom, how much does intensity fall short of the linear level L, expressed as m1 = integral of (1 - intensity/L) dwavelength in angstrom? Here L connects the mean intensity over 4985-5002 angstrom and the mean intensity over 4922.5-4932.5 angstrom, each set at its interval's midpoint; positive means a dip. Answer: 1.6 angstrom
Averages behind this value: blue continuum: 7.7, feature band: 6.92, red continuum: 7.71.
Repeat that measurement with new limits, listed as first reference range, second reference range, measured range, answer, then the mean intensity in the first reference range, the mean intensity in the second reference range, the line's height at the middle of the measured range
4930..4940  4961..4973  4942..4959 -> -1.24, 7.05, 7.95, 7.48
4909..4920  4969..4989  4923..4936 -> -0.35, 7.03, 7.5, 7.14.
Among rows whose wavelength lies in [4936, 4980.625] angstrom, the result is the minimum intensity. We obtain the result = 6.34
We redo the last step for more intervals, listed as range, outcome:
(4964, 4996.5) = 6.41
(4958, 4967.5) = 7.66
